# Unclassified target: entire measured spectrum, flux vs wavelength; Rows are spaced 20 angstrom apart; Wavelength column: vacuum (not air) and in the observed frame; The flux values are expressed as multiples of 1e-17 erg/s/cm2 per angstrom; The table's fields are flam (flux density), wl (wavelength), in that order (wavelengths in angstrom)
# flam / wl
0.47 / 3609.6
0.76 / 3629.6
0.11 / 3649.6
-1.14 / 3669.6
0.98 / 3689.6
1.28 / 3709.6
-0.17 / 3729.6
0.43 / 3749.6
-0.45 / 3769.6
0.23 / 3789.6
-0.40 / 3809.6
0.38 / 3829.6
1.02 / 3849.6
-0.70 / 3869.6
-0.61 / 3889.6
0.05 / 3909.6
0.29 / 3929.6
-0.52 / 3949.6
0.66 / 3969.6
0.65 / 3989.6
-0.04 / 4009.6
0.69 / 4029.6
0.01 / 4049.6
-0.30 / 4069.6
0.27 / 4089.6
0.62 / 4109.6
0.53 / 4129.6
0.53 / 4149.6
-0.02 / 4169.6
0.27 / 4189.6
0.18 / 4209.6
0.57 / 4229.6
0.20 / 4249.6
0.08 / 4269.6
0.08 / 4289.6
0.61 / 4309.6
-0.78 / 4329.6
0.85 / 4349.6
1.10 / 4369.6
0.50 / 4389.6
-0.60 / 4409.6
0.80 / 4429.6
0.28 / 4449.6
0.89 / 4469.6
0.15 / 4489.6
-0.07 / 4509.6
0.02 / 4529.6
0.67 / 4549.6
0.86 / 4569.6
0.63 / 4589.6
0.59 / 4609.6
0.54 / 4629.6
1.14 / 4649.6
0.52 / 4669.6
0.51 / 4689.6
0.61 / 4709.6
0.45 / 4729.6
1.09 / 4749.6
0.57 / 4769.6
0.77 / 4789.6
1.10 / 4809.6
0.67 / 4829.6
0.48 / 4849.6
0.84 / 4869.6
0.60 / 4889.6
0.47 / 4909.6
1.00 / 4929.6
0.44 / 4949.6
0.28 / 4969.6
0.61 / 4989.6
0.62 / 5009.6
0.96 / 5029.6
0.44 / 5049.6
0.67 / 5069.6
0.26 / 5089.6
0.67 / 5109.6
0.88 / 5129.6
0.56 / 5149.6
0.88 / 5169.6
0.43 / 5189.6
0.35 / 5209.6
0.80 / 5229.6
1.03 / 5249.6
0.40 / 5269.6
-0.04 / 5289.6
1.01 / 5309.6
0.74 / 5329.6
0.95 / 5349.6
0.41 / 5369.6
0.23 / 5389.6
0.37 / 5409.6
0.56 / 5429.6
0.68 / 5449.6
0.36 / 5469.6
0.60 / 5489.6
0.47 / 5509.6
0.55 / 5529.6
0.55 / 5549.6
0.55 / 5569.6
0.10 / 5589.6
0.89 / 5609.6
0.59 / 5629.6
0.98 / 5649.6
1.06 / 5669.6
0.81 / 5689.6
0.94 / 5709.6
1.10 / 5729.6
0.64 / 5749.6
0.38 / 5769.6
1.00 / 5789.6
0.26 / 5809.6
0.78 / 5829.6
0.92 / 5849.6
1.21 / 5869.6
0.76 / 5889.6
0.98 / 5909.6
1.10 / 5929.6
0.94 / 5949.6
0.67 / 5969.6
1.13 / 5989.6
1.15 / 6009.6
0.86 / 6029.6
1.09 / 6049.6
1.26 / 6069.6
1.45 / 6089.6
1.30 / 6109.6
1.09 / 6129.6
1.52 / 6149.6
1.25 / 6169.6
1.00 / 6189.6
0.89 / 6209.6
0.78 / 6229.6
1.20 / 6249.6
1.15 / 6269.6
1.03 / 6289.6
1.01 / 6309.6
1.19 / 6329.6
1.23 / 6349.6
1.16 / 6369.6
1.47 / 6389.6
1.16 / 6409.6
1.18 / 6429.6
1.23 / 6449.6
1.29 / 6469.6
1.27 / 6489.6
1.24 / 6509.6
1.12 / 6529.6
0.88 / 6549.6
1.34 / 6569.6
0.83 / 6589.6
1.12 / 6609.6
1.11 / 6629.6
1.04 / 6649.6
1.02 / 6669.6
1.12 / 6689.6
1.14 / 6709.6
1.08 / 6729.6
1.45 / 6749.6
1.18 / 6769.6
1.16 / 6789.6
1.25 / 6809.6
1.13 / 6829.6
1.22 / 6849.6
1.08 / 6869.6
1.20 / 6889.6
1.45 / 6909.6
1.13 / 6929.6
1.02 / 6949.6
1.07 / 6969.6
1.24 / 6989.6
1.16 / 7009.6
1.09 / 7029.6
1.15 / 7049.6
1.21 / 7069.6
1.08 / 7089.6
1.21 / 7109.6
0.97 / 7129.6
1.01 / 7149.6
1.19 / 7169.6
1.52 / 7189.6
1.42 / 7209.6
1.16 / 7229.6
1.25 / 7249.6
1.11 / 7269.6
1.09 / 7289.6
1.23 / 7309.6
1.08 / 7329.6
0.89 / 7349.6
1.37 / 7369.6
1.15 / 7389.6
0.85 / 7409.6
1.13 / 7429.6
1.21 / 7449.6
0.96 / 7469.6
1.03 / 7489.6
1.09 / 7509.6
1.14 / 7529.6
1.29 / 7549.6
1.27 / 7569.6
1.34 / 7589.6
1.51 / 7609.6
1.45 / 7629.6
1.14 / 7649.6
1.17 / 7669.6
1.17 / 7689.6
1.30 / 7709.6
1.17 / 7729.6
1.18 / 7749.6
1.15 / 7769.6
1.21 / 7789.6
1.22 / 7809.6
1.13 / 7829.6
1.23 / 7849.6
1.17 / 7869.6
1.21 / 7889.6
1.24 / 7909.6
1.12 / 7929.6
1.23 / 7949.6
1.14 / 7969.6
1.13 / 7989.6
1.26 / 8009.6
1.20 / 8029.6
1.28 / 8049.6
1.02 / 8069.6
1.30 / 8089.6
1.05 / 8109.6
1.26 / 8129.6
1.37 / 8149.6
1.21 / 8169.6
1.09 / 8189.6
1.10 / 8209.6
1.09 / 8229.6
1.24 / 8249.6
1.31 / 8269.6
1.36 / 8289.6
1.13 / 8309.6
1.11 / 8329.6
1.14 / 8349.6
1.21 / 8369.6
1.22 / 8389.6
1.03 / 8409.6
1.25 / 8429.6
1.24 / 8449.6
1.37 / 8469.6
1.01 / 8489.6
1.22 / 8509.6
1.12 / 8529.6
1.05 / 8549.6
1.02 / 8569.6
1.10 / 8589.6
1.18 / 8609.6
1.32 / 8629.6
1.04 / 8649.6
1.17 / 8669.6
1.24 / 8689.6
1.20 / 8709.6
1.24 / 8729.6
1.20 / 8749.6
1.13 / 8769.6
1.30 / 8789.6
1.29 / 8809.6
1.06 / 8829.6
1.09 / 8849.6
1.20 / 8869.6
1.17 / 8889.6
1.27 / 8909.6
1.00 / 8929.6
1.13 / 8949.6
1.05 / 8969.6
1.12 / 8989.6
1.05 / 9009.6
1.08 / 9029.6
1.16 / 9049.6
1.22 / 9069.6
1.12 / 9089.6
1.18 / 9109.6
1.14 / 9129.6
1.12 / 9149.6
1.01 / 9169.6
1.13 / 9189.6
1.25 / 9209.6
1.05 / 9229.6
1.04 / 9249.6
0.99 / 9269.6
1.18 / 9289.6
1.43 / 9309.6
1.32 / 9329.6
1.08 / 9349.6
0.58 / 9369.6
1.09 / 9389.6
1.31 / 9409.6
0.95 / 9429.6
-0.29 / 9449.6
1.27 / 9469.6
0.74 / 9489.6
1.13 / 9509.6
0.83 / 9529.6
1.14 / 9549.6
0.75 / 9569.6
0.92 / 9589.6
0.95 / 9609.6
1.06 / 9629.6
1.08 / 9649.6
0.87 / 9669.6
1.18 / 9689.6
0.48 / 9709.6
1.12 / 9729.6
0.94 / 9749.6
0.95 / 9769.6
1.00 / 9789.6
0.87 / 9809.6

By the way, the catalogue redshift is 0.52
